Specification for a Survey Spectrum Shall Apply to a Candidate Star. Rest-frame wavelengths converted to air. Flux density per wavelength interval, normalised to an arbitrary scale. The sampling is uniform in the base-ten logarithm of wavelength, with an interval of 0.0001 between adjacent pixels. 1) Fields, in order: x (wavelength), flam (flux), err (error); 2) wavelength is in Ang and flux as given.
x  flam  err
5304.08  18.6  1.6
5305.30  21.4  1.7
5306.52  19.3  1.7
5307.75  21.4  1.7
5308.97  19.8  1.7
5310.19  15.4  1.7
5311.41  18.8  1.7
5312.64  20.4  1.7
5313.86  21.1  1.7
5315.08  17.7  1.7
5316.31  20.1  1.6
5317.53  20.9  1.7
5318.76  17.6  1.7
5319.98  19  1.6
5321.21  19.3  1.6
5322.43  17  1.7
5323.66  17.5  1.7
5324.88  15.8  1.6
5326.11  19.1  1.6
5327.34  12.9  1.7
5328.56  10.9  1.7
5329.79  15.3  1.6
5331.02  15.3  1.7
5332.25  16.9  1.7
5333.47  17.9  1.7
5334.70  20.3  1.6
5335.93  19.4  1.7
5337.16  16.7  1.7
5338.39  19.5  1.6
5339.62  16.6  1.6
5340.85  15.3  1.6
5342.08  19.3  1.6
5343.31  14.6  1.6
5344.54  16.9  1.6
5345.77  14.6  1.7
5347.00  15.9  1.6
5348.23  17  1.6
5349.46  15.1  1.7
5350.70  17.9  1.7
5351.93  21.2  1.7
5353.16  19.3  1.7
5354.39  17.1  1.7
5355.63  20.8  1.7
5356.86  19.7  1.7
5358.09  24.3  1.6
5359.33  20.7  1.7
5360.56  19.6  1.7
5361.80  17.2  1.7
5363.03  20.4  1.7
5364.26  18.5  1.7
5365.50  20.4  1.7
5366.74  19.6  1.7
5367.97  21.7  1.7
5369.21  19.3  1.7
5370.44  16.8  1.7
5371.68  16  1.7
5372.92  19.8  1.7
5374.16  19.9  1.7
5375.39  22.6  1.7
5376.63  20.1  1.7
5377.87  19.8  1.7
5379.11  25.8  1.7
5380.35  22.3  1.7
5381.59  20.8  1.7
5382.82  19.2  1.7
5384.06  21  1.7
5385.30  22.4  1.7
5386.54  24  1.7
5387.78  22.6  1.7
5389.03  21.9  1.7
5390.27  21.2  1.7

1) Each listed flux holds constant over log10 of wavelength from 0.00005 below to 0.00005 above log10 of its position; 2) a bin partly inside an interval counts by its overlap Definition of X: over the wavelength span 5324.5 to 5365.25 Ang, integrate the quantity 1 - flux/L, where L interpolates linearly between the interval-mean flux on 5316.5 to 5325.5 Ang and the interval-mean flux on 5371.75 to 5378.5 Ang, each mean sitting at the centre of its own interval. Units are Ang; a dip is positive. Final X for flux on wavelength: 3.00 Ang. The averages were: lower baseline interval 18.3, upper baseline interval 20.1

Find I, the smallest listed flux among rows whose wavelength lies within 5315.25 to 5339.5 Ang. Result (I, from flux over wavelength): 10.9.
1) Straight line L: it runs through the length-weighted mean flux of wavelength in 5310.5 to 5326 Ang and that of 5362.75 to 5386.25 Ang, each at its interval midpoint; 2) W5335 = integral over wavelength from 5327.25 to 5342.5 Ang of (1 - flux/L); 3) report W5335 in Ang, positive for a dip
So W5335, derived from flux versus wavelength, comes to 2.0 Ang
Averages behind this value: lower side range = 18.7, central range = 16.7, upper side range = 20.4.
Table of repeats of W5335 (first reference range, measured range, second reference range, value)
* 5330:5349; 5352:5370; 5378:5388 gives -0.3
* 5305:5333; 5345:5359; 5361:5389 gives 0.7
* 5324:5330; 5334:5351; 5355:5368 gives 0.1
